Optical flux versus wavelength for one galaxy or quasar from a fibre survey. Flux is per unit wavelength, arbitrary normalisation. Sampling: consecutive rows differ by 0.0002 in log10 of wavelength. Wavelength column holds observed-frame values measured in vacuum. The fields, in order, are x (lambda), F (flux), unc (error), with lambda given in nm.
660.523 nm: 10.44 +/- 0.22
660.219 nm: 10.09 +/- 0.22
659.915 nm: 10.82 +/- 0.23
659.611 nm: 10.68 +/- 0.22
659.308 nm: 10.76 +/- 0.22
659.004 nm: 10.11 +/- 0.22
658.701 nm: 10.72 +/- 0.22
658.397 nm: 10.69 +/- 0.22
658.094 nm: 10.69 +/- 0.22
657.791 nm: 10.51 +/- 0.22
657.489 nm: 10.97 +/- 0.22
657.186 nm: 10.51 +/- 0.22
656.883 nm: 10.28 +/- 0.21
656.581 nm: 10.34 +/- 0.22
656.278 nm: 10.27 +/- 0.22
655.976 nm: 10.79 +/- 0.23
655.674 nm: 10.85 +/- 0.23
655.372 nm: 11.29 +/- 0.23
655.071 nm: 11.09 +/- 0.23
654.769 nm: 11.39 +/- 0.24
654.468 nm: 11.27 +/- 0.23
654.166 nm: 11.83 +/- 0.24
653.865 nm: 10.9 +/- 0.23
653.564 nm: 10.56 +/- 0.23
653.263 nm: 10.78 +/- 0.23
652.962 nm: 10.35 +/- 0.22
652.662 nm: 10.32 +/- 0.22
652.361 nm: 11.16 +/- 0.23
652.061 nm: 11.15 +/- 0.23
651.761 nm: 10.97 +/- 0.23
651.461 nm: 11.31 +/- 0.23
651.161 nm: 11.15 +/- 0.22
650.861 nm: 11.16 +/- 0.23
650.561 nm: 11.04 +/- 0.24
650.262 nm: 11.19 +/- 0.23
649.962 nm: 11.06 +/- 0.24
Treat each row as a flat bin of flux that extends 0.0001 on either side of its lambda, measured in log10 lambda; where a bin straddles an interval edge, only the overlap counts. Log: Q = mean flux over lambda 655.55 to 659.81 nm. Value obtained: 10.6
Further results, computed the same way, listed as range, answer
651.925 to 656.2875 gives 11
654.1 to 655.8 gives 11.3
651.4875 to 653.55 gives 10.8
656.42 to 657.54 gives 10.5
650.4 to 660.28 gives 10.8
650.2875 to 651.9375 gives 11.1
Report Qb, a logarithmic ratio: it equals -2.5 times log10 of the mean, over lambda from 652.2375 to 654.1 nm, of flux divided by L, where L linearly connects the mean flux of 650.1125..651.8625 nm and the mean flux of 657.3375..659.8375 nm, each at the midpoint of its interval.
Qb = 0.03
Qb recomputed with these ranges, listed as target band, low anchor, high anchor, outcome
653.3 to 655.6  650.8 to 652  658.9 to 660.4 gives -0.02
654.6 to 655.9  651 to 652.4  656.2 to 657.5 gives -0.05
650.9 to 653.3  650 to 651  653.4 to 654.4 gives 0.02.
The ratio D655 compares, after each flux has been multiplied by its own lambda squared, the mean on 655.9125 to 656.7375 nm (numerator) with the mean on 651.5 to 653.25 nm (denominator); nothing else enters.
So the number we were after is 0.98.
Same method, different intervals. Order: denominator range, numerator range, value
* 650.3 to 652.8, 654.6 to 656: 1.02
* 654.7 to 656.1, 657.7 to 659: 0.97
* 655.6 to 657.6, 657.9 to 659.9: 1.01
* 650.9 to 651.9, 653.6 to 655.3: 1.02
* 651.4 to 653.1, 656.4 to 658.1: 0.98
